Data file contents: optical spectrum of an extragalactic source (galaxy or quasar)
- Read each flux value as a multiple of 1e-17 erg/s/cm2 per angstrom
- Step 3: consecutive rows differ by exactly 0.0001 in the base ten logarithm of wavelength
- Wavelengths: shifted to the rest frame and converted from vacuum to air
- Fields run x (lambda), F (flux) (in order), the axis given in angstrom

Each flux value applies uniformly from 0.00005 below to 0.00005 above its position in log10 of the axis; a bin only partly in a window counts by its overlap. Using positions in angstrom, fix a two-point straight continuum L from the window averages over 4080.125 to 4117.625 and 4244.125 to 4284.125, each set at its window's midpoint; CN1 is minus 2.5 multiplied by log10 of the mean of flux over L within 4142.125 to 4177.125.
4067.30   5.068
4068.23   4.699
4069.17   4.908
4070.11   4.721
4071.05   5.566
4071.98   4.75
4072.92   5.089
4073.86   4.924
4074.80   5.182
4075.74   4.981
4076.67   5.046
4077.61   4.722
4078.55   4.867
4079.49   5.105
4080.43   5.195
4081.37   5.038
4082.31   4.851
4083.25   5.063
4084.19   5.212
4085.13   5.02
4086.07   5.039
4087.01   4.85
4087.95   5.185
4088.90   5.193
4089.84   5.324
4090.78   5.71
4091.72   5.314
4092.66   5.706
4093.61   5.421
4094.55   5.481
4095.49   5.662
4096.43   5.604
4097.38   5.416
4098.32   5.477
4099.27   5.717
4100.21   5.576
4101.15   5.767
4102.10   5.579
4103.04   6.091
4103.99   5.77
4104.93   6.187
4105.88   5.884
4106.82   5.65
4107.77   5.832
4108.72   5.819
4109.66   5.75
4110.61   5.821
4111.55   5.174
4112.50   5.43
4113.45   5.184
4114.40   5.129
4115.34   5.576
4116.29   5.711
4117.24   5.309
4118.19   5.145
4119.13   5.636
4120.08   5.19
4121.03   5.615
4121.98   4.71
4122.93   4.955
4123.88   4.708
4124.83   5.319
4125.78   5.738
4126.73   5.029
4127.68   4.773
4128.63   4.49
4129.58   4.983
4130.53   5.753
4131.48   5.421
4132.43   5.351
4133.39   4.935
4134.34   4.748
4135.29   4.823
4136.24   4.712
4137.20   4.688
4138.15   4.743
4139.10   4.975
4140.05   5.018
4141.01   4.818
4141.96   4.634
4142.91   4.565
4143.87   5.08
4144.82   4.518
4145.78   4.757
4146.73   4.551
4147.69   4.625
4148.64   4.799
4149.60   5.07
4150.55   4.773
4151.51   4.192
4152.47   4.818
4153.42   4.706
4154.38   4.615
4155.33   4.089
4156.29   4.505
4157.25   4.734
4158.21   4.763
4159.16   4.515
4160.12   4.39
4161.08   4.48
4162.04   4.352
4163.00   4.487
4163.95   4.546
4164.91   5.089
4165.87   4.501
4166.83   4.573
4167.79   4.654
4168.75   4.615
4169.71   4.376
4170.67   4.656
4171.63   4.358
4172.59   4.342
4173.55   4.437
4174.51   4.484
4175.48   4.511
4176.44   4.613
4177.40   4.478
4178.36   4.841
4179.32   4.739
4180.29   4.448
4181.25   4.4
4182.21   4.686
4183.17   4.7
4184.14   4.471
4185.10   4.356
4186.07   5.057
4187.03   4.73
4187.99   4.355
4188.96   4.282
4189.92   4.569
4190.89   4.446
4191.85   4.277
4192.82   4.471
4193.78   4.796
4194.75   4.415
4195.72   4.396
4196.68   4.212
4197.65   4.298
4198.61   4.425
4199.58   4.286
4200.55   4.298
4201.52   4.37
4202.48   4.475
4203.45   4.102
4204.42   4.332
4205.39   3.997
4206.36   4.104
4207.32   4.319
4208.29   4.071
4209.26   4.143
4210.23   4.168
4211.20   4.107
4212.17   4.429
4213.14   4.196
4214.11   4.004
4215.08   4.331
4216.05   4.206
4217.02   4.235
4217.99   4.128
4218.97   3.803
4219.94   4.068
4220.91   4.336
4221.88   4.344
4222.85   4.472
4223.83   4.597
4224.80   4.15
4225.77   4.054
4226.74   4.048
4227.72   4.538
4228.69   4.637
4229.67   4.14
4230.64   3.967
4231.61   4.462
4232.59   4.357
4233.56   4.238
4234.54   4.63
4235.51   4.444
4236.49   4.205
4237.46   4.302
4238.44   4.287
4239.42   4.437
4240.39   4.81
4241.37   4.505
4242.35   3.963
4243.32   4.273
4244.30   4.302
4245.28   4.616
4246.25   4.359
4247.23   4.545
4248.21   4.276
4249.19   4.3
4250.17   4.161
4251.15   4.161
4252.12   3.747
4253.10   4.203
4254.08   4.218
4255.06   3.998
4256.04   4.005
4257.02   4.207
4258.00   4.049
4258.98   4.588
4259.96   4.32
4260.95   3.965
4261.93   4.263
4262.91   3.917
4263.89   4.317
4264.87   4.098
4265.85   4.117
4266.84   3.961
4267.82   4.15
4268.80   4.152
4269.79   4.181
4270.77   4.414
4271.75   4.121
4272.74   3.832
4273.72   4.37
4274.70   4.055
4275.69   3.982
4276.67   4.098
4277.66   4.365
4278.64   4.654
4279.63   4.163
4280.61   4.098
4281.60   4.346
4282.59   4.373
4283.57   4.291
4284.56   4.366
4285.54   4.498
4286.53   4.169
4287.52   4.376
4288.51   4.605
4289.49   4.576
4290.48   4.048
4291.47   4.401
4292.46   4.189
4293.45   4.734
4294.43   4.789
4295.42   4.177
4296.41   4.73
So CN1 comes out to 0.09 mag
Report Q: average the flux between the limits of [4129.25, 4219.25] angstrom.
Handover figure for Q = 4.54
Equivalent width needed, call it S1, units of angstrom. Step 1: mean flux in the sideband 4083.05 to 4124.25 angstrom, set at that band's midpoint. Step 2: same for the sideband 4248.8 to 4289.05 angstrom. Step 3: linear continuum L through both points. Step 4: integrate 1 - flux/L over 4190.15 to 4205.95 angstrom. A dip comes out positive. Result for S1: 1.3 angstrom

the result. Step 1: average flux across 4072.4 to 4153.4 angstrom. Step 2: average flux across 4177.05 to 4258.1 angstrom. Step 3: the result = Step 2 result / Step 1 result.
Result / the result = 0.83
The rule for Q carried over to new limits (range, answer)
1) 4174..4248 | 4.36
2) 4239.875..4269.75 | 4.22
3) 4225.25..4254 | 4.31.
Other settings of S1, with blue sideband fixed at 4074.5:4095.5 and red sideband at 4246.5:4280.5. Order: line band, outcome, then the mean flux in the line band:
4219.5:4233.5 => 0.27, 4.3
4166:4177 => 0.42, 4.51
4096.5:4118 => -2.45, 5.62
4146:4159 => 0.44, 4.64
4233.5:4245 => -0.17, 4.37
